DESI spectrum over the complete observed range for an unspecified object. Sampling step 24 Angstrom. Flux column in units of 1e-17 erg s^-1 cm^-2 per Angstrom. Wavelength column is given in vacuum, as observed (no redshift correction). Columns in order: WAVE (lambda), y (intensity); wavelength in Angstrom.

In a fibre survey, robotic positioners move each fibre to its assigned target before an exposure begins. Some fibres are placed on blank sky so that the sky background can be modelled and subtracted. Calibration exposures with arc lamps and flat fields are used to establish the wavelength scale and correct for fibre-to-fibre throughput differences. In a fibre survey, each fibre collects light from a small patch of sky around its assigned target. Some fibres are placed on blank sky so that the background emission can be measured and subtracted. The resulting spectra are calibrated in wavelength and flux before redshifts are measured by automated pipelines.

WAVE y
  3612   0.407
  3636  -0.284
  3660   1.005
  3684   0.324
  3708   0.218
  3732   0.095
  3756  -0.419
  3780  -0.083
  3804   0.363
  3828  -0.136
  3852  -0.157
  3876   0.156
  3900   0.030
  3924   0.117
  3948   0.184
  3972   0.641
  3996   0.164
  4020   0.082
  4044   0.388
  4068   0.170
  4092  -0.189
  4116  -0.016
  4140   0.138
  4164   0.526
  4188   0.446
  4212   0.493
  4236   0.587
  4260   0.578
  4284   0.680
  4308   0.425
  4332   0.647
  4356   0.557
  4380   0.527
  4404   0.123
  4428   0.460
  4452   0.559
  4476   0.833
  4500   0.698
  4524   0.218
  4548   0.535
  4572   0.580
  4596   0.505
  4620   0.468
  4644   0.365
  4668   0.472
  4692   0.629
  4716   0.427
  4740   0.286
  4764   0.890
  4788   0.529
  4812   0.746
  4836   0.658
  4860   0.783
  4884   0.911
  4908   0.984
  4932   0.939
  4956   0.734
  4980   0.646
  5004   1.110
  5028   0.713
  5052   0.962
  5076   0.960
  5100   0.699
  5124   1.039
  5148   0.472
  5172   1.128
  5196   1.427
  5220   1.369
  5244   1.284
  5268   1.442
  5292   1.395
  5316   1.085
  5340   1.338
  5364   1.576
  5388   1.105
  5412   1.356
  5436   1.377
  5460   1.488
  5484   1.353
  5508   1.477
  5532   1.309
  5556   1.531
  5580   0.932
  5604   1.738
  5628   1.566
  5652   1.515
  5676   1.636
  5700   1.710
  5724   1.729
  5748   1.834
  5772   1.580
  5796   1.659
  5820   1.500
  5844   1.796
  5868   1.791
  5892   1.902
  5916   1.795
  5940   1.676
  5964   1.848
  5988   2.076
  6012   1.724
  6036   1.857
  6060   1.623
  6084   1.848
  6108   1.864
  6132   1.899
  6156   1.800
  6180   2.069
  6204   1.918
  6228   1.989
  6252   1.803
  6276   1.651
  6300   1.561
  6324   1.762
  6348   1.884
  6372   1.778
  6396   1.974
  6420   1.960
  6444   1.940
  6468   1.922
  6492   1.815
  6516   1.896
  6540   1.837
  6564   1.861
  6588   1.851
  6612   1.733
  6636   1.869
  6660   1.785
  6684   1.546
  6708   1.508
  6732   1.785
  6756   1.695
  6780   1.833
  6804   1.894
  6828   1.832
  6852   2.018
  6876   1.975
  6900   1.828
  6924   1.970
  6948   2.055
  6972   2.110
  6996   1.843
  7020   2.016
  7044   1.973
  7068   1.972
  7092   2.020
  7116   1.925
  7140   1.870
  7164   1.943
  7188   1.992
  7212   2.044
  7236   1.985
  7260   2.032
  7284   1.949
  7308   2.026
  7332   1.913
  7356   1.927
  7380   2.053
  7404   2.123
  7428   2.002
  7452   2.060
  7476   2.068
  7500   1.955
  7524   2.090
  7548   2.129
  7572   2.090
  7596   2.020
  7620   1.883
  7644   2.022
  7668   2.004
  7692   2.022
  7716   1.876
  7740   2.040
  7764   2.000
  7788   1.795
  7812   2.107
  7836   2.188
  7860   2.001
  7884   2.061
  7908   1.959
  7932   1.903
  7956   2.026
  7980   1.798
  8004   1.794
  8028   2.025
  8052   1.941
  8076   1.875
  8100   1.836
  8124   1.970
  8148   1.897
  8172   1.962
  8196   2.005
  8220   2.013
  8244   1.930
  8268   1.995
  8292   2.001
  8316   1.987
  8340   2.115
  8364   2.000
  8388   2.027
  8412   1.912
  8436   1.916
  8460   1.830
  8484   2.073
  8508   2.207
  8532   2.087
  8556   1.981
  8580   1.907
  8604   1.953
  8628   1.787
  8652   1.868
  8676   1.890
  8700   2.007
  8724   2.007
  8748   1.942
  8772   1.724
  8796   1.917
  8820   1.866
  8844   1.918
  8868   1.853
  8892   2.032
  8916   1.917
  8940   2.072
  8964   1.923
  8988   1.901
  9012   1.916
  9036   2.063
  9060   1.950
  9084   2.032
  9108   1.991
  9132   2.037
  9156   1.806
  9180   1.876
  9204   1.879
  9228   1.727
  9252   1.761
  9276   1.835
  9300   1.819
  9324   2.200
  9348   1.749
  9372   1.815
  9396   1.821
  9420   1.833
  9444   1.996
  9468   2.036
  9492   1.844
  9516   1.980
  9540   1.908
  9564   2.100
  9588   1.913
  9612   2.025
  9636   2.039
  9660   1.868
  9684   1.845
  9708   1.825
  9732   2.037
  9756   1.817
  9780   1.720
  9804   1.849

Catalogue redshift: 0.29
